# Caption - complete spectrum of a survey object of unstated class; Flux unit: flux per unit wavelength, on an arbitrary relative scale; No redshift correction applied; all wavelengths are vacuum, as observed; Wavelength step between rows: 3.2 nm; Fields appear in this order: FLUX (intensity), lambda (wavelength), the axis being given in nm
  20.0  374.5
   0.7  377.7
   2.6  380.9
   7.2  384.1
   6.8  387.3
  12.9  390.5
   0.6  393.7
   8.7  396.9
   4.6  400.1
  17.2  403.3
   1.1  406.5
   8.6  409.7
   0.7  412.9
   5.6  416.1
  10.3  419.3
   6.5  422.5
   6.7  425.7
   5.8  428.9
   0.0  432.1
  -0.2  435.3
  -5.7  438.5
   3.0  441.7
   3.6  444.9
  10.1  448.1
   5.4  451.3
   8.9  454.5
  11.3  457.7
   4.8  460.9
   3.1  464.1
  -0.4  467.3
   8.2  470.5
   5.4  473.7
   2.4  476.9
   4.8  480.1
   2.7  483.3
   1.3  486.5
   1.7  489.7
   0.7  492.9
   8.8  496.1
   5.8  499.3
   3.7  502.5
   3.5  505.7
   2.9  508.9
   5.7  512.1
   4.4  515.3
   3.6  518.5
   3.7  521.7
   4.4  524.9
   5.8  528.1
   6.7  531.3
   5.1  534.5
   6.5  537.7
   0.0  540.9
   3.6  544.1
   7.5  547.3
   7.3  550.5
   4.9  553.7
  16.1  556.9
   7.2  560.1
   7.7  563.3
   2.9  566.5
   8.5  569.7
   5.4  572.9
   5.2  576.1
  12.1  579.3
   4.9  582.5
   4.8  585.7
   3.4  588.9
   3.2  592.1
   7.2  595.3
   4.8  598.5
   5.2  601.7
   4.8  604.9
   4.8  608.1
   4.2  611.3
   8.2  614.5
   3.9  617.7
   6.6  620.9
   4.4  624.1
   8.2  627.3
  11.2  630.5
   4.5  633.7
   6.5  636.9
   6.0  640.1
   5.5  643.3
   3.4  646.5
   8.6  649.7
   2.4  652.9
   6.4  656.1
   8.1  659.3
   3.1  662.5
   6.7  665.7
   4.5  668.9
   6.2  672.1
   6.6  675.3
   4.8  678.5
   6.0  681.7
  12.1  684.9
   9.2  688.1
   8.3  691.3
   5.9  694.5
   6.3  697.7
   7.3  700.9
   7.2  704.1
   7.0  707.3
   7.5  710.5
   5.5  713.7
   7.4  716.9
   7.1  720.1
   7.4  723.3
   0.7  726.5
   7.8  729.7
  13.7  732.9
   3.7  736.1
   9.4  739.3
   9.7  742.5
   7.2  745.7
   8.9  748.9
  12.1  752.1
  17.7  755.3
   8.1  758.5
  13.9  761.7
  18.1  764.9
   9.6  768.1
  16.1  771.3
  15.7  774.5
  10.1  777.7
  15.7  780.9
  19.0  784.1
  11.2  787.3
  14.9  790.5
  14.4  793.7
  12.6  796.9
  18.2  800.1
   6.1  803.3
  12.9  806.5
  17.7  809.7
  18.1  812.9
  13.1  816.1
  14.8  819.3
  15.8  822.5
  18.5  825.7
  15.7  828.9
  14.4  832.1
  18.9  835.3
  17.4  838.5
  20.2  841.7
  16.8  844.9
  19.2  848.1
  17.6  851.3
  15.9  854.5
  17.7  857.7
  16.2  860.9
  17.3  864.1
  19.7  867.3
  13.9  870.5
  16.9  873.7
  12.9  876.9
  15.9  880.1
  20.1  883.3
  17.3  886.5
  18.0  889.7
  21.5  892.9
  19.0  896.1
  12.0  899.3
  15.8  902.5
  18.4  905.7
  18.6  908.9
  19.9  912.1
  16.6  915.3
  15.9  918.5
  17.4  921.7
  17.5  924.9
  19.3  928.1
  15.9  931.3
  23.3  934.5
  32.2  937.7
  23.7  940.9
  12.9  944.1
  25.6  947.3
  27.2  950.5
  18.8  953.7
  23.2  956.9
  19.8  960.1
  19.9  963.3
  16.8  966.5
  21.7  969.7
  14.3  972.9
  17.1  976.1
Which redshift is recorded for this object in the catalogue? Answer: 1.02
